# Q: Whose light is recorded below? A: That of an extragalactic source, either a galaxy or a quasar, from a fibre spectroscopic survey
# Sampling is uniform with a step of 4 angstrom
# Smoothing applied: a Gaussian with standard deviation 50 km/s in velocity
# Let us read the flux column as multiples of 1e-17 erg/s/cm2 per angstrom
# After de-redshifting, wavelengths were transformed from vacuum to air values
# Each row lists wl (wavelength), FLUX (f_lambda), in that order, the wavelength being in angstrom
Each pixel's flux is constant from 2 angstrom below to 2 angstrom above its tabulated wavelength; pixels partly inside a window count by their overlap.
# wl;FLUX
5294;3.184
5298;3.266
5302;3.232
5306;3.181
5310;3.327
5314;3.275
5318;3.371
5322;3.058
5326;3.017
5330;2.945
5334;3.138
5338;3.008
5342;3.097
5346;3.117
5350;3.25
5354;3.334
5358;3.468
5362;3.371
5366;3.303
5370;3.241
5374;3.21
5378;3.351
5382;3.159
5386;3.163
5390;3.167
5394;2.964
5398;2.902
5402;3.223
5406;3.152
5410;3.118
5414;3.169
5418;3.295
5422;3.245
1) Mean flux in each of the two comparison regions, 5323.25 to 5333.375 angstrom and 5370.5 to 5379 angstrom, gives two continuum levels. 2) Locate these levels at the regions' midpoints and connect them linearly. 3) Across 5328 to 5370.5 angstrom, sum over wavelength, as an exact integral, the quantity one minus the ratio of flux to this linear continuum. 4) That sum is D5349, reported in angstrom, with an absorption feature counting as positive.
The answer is -1.09 angstrom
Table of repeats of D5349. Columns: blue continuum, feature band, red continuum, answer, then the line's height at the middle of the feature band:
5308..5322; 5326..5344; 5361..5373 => 1.3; 3.29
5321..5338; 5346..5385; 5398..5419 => -2.5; 3.09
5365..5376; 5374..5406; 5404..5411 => 0.5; 3.19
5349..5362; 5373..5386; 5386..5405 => -0.2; 3.19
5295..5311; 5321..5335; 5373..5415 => 0.8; 3.21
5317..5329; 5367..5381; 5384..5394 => -0.6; 3.12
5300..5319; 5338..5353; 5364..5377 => 0.5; 3.26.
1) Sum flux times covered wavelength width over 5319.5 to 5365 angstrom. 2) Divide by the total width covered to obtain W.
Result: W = 3.17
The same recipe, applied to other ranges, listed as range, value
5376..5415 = 3.14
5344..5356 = 3.23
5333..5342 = 3.07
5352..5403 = 3.22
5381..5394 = 3.13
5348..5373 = 3.32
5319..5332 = 3.03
